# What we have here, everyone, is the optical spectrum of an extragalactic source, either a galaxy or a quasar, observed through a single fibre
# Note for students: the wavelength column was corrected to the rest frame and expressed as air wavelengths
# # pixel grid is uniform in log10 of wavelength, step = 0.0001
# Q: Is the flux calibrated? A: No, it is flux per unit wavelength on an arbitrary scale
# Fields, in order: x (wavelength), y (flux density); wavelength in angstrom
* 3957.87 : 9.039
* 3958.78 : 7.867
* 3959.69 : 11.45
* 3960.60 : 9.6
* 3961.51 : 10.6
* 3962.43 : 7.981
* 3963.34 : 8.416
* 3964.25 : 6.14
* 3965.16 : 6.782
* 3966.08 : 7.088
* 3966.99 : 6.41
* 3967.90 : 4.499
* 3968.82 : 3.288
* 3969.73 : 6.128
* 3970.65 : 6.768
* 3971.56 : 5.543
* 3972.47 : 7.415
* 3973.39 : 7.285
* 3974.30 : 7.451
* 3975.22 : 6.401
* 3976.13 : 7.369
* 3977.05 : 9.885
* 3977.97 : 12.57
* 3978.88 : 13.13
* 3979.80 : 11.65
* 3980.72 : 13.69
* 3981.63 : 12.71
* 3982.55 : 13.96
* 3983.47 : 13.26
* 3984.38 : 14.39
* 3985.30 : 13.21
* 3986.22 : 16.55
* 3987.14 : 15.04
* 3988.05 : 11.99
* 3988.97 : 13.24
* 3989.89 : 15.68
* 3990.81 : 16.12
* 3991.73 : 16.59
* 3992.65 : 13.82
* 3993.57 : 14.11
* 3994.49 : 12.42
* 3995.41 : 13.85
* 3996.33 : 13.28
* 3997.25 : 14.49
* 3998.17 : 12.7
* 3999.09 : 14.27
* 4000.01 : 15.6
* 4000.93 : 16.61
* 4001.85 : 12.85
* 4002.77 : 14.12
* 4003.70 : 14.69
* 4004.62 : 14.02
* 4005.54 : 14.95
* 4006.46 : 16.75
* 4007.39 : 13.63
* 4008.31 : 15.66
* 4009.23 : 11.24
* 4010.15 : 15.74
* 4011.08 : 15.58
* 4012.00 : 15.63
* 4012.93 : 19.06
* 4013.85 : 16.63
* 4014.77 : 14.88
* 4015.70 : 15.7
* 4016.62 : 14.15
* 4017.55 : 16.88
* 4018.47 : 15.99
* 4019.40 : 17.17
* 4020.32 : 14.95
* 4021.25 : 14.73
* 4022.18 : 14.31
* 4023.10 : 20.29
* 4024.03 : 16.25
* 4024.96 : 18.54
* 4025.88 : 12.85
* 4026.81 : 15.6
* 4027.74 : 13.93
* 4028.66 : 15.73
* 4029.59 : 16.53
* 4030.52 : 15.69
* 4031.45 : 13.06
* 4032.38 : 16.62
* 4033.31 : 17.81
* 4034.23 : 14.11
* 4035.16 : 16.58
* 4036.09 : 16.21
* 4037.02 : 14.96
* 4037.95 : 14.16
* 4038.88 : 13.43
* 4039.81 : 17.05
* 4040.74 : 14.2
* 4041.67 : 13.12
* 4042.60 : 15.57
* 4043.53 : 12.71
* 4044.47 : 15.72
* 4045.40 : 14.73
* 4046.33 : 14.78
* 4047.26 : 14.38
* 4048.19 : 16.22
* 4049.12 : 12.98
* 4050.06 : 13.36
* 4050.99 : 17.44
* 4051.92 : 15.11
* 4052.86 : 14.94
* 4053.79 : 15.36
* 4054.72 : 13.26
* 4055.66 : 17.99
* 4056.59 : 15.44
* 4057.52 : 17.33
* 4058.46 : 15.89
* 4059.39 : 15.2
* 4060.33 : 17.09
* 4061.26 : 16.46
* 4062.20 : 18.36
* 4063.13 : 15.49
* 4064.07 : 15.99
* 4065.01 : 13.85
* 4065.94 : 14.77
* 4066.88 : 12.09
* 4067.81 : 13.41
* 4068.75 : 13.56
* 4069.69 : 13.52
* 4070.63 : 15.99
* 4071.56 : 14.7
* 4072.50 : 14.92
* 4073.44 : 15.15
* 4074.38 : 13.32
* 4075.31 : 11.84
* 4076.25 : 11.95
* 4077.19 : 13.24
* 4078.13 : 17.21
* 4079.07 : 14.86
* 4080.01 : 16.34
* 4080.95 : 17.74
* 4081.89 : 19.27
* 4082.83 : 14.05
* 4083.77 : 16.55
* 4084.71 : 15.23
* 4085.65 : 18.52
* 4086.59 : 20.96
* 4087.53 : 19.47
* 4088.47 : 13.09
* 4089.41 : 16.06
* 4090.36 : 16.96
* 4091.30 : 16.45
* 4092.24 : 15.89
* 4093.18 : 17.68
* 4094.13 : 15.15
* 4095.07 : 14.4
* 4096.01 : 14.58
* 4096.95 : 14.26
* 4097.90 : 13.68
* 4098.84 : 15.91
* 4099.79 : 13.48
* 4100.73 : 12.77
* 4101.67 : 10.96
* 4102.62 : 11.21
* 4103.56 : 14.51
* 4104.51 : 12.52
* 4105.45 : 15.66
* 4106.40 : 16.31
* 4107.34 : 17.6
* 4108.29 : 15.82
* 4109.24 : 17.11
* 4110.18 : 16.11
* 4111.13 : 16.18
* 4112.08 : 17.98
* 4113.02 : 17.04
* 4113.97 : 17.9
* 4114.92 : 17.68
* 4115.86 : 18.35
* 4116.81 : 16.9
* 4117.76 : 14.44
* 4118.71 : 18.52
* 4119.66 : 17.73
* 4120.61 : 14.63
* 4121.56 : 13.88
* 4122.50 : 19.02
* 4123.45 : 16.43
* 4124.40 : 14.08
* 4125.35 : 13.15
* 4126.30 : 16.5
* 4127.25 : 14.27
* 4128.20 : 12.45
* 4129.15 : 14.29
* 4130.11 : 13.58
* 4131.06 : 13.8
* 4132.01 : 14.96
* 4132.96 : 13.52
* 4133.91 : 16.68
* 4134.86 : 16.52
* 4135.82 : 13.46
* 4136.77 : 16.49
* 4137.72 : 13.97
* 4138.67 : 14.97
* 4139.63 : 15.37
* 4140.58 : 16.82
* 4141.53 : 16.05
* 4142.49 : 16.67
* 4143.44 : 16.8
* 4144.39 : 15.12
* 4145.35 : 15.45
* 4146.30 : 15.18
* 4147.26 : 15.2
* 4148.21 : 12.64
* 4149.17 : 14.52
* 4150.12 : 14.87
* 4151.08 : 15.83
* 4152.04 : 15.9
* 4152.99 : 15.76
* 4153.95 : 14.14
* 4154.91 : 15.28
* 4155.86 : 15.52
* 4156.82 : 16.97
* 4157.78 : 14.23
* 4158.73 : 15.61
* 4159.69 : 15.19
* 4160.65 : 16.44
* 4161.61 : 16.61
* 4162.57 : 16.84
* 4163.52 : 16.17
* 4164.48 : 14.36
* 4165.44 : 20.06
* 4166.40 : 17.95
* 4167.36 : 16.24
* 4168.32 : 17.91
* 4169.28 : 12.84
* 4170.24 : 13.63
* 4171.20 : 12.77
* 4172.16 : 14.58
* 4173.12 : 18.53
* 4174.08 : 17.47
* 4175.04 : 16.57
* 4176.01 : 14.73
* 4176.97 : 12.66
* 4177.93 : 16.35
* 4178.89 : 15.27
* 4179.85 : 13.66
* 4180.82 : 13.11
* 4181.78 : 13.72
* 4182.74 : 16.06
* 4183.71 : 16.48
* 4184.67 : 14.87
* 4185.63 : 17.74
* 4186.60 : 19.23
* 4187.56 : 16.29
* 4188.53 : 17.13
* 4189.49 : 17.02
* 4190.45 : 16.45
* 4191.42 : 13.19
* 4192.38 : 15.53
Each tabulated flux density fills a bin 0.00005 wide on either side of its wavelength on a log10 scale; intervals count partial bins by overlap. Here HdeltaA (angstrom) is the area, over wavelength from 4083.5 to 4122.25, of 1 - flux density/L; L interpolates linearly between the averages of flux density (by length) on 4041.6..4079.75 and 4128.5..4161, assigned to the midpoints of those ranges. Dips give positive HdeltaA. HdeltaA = -2.1 angstrom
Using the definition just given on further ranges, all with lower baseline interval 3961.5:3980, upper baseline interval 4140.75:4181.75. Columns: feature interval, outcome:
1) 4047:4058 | -4.3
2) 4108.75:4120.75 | -3.0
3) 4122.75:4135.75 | -0.5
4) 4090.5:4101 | -1.8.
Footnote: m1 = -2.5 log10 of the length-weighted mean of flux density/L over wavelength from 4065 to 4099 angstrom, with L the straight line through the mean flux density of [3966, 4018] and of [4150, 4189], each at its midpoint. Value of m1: -0.08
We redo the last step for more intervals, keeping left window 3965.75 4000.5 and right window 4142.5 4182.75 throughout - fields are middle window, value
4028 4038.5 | -0.23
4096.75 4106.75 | 0.03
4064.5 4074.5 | -0.06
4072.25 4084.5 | -0.12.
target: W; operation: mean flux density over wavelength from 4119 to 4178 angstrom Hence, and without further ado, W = 15.4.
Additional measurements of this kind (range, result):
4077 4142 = 15.7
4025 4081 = 15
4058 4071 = 15.1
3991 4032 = 15.1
